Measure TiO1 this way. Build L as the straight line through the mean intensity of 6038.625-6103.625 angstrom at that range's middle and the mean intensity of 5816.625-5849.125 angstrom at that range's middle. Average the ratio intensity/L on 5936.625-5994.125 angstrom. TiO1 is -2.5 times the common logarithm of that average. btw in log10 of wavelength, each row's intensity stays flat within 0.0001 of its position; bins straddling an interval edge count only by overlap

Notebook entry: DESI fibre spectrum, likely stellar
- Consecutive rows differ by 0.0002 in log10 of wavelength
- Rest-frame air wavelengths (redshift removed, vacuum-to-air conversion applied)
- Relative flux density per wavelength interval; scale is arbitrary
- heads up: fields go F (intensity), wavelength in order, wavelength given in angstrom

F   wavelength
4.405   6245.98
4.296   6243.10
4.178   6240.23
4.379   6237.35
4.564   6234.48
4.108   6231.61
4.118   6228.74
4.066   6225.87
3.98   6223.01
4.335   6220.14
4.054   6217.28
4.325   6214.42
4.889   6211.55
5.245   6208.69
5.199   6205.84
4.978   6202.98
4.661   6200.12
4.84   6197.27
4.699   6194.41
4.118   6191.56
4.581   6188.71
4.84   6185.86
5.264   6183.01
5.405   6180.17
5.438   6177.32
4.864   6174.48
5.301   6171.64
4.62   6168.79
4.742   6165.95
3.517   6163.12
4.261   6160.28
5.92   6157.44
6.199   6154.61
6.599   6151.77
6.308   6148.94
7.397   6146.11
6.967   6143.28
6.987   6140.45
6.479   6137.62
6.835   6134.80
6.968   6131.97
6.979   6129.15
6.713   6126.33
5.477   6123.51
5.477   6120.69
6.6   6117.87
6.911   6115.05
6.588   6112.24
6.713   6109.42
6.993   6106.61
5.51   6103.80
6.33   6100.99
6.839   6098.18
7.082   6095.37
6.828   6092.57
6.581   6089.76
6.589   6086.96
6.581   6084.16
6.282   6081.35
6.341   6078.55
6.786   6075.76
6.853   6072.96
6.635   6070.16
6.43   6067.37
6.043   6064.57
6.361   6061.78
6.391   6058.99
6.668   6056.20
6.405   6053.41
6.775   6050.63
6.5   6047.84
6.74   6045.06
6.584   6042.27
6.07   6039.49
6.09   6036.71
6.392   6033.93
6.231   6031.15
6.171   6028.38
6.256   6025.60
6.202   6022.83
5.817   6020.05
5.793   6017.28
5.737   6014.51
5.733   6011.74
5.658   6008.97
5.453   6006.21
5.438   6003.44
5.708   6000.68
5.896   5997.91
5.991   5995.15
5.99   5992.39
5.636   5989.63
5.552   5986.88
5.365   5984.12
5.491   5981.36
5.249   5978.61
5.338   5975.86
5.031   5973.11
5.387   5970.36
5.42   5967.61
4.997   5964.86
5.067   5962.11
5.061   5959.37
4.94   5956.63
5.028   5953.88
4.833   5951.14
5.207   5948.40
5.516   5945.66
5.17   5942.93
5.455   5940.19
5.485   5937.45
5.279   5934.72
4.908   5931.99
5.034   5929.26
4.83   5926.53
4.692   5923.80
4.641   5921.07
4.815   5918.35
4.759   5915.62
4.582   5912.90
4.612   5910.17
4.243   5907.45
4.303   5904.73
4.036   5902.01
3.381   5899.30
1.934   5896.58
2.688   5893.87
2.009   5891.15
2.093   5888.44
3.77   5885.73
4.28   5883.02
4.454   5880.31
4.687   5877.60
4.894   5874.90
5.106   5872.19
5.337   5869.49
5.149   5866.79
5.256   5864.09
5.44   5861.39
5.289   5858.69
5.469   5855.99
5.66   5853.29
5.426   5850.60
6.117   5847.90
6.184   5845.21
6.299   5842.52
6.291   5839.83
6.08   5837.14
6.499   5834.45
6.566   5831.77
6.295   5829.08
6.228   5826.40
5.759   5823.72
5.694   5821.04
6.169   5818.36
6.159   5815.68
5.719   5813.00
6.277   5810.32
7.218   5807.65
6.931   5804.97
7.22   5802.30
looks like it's 0.20 mag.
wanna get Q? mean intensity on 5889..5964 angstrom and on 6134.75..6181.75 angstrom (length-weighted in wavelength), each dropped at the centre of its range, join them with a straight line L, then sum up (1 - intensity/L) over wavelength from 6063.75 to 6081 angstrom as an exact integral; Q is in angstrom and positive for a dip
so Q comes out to -4.06 angstrom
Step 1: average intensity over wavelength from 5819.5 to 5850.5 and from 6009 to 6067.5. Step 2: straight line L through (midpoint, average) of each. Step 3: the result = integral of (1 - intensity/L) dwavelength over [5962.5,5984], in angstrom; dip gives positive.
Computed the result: 3.26 angstrom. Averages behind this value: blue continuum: 6.15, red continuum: 6.24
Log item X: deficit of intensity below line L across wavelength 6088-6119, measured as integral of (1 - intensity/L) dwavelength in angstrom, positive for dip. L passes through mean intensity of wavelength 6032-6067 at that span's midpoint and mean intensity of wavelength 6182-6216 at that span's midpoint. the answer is -4.29 angstrom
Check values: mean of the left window 6.41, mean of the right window 4.79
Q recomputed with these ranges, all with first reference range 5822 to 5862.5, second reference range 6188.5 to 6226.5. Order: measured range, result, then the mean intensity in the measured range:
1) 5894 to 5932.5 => 9.59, 4.28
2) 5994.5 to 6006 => -0.73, 5.71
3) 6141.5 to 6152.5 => -4.63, 6.84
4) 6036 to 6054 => -4.39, 6.47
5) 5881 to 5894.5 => 6.39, 3.05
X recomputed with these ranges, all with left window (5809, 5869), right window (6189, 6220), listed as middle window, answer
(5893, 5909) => 6.3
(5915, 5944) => 3.0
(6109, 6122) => -3.8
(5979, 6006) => -1.3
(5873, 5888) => 3.8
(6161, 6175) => 0.7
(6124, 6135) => -4.1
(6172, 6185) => -1.3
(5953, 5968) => 1.2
